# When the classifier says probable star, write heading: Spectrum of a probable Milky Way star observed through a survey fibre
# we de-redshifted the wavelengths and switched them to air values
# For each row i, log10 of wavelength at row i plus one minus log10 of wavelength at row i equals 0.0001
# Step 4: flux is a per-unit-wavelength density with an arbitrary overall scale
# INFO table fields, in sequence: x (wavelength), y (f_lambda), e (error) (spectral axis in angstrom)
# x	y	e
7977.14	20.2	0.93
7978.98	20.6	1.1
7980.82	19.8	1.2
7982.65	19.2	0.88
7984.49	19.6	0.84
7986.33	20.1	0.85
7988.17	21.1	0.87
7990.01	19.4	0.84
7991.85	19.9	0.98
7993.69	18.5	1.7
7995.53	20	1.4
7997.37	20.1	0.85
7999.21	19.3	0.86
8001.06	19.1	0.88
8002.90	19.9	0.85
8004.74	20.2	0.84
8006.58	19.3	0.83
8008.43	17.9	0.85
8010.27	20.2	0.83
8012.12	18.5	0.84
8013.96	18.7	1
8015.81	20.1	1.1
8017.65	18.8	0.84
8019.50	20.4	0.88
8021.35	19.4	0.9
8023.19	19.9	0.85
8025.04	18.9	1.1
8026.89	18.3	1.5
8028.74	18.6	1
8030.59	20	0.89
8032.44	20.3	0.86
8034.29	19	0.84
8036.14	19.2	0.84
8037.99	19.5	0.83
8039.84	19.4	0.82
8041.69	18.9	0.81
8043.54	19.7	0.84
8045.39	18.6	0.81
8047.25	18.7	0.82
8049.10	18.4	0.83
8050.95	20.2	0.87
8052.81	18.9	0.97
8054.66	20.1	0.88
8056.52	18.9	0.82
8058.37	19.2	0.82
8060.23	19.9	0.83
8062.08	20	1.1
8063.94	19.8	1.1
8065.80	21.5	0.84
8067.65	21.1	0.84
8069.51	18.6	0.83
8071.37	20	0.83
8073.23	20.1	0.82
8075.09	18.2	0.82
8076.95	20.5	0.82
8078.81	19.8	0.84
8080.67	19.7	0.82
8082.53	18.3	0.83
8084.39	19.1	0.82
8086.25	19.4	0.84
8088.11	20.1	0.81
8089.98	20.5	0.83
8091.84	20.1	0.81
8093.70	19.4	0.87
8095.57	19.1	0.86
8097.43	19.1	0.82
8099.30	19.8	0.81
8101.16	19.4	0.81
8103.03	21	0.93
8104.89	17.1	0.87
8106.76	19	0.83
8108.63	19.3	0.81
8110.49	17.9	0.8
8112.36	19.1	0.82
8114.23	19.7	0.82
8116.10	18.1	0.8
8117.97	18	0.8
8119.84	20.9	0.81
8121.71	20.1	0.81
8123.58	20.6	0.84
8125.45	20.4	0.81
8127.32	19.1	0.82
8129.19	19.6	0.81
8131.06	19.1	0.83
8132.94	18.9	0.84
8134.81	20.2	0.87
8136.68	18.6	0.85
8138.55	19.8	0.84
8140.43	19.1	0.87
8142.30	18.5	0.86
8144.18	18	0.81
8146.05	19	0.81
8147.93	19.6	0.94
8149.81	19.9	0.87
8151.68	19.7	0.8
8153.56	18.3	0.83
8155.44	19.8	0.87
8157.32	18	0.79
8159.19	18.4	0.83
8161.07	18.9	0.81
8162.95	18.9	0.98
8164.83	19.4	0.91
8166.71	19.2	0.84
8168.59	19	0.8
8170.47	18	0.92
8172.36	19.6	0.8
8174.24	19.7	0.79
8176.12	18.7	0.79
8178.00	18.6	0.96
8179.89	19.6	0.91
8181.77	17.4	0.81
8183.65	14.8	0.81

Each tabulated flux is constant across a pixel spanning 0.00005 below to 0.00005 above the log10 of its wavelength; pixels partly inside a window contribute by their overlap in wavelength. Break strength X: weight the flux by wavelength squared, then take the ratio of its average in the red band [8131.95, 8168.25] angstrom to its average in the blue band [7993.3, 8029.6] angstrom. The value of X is 1.02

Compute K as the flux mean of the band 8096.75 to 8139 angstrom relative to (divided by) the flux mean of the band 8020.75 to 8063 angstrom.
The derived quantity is 1.00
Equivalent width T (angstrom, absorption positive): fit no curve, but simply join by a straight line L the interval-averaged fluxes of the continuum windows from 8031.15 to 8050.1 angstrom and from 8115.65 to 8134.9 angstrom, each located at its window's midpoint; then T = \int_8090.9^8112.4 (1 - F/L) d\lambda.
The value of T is 0.3 angstrom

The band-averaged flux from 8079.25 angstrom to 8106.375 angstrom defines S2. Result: 19.4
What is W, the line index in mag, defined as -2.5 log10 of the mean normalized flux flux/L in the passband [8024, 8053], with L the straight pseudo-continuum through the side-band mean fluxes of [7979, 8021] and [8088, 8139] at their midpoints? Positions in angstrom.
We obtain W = 0.02 mag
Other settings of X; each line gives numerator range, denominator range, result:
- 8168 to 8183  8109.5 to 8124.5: 0.99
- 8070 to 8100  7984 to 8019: 1.02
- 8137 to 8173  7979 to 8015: 1.01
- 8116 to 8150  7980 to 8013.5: 1.02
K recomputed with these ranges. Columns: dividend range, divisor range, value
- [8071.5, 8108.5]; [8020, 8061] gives 1.01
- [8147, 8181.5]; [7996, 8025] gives 0.98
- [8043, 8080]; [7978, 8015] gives 1.00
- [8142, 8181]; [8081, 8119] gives 0.99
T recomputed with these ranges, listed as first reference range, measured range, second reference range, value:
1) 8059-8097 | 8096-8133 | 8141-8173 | 0.1 angstrom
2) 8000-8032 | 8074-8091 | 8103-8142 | -0.2 angstrom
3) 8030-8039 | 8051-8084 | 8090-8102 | -0.2 angstrom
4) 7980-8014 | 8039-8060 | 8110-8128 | 0.3 angstrom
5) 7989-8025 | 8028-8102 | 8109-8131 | -0.4 angstrom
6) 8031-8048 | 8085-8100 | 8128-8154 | -0.3 angstrom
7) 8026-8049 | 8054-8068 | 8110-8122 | -0.6 angstrom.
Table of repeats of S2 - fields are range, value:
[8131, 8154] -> 19.1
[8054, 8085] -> 19.7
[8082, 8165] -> 19.3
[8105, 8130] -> 19.3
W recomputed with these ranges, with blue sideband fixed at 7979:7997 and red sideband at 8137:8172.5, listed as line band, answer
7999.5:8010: 0.02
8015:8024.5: 0.00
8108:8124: -0.01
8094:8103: -0.01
